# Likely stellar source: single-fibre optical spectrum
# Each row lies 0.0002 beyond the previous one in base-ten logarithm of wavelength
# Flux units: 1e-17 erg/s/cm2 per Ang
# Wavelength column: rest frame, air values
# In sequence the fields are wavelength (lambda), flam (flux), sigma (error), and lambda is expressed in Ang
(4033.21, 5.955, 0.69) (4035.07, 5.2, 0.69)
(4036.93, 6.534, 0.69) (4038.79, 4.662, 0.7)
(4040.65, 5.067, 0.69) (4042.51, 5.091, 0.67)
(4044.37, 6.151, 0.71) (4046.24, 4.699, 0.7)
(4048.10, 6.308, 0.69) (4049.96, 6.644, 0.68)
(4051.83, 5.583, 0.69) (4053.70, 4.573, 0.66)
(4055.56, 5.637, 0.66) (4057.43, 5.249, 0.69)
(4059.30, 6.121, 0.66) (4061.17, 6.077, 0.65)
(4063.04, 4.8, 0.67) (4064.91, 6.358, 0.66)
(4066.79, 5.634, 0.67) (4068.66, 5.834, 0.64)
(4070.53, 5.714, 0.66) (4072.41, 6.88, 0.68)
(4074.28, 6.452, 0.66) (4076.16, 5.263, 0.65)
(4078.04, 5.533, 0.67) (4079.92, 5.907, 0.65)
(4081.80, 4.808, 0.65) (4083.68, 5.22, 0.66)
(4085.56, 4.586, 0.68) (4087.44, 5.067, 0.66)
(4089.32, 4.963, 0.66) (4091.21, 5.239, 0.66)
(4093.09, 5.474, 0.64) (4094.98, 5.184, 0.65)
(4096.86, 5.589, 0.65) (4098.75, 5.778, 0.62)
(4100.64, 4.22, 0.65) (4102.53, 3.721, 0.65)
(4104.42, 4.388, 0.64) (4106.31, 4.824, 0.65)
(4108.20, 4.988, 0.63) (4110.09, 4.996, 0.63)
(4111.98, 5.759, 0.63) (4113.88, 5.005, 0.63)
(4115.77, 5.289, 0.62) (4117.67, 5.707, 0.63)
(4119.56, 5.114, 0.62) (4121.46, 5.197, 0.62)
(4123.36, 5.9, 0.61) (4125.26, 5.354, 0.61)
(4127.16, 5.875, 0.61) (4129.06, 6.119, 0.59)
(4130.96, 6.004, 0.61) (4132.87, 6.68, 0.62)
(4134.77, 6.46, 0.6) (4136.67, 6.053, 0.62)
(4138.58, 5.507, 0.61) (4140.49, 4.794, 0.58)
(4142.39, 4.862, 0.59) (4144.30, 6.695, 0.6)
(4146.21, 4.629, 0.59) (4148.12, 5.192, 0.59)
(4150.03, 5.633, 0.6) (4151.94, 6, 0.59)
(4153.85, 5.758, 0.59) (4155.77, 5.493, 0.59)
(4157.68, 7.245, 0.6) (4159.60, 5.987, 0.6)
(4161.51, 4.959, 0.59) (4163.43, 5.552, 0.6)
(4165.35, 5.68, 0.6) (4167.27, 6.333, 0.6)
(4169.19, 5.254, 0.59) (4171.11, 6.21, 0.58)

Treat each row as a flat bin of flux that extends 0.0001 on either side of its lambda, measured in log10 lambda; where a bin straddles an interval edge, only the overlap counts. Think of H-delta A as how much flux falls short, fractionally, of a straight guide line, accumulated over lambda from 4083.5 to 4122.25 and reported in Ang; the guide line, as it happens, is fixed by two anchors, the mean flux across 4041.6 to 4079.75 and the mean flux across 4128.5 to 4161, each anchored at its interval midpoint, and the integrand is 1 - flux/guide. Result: 4.8 Ang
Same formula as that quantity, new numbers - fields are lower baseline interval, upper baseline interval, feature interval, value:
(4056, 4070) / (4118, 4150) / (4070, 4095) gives 1.1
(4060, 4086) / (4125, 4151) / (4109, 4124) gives 0.9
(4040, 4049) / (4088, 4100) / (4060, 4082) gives -1.7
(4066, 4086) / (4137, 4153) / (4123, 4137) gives -1.5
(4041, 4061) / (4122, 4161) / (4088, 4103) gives 1.7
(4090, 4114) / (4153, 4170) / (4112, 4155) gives -1.6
